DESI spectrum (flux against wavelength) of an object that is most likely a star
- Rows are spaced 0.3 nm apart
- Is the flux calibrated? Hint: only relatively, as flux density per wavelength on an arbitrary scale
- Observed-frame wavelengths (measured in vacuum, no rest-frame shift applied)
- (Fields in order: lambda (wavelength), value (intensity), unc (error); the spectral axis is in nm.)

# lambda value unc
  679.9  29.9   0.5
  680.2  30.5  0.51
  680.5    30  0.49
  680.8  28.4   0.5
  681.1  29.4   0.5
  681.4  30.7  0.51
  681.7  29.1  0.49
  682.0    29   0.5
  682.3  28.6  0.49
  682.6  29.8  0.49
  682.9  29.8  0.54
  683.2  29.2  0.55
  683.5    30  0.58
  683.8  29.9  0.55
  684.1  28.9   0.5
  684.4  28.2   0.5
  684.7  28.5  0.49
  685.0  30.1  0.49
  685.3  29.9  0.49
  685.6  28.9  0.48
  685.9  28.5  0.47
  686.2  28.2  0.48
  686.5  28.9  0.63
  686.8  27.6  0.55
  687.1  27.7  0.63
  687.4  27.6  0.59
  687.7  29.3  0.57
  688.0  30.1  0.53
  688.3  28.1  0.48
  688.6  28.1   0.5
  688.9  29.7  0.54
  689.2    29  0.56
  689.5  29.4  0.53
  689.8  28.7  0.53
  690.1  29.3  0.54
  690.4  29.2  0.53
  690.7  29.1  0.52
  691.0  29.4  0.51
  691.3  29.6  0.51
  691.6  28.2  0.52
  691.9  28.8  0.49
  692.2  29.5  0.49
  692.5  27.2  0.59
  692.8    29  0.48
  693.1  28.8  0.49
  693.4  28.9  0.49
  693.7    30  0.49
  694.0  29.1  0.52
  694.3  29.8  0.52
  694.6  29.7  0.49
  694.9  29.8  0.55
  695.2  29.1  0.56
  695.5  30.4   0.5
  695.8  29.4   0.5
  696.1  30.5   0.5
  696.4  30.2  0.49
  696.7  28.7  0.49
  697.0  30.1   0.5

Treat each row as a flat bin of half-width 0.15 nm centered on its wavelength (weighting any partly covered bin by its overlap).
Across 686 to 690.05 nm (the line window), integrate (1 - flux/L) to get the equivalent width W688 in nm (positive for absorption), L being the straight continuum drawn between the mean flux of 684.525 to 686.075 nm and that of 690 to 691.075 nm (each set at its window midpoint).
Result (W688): 0.07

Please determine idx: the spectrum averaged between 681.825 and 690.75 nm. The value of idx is 29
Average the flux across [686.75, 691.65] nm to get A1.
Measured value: 28.9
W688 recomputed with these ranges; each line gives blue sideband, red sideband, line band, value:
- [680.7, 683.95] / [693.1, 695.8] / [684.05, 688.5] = 0.12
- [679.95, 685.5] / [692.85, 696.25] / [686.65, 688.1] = 0.05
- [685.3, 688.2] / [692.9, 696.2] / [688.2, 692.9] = 0.03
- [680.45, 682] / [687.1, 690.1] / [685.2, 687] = 0.03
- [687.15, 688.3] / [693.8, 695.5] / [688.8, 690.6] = -0.01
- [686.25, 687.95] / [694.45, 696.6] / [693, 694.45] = 0.01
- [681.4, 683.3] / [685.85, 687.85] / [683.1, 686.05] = -0.04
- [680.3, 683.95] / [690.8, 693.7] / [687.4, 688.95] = 0.01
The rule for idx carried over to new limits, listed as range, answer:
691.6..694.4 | 29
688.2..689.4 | 28.8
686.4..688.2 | 28.5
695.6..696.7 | 29.9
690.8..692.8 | 28.8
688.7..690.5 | 29.2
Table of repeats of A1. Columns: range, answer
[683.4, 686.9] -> 29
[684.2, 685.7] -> 29.1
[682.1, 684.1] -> 29.5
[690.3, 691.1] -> 29.2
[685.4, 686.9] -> 28.5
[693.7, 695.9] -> 29.6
